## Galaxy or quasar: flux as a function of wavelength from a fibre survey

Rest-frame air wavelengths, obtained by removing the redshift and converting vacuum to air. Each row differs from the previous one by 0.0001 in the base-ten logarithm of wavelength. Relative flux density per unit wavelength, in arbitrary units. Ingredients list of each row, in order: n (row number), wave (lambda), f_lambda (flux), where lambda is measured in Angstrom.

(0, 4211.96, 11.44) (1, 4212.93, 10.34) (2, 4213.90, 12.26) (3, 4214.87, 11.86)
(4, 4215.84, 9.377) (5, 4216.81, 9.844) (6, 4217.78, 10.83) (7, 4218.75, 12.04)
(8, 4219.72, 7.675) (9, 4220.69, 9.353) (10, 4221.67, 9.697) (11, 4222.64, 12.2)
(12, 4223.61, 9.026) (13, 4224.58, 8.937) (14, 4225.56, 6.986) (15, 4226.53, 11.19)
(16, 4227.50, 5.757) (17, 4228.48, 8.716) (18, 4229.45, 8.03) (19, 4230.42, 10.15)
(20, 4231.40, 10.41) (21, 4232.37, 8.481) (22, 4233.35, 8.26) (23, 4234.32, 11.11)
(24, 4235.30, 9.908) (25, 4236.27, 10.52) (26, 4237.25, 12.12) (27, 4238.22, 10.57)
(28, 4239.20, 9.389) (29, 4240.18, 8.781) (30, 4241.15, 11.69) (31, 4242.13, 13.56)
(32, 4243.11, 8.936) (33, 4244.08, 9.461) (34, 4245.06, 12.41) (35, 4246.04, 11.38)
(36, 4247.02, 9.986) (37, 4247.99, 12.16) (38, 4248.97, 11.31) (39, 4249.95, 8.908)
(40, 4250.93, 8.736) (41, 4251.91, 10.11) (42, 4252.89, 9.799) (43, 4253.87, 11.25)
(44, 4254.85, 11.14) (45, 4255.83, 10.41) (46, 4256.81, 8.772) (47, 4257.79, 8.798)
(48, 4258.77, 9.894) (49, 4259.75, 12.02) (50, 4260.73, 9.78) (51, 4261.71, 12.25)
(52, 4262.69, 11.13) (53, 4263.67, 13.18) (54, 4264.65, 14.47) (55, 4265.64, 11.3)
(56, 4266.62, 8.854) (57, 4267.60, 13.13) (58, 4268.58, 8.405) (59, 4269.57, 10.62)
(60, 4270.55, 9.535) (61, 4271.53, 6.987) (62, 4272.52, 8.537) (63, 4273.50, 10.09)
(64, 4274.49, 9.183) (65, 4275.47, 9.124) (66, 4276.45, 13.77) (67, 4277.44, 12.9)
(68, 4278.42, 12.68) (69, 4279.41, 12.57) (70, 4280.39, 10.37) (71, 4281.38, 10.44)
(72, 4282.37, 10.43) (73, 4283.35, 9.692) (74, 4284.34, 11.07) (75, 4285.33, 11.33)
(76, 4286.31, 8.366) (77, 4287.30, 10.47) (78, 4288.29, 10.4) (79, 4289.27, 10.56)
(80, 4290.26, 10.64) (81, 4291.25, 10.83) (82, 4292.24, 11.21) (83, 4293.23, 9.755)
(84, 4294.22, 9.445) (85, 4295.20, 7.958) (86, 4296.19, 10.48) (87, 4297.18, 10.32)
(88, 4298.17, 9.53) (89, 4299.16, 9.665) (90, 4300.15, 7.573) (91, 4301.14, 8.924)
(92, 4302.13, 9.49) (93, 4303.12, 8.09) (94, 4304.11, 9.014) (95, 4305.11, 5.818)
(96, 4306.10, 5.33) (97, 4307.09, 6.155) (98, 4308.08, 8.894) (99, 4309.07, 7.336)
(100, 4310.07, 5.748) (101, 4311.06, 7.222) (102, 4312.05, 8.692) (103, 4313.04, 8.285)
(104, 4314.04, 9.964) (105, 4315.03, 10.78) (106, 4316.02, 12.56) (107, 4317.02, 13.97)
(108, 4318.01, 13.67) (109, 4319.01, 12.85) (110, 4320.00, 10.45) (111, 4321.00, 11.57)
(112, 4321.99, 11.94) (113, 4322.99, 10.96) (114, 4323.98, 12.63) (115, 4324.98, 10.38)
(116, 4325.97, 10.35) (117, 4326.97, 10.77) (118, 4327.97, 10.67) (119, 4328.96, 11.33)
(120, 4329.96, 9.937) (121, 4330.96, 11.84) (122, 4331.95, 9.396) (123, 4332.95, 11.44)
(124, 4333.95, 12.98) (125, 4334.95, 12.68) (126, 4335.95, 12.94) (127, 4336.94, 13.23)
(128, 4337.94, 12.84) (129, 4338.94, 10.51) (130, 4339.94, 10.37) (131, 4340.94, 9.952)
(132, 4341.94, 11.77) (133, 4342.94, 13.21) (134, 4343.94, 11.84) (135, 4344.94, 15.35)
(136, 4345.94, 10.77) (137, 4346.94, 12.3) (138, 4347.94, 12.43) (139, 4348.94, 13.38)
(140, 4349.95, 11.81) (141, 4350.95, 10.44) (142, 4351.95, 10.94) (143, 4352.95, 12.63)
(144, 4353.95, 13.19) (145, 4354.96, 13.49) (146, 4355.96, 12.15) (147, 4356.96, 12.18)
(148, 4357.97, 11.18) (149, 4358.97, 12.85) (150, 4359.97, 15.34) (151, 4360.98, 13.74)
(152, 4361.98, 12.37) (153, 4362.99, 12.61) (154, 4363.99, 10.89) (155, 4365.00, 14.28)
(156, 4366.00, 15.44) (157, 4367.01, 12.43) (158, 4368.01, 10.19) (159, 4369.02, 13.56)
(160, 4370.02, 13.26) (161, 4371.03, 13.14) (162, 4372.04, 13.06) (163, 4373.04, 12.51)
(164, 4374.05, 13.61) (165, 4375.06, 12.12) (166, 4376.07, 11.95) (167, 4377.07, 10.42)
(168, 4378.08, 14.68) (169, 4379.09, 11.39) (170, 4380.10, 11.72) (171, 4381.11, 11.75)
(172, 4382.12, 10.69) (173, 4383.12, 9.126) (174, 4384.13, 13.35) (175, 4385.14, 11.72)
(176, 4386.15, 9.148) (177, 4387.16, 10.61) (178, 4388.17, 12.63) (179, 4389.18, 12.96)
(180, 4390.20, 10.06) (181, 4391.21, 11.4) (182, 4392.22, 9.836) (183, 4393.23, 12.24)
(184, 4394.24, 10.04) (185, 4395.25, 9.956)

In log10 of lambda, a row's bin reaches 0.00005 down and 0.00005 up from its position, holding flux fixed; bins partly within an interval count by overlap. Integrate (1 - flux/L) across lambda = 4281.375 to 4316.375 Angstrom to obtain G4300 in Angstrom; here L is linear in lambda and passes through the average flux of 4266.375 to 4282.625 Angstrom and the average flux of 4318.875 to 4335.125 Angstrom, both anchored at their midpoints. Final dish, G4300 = 5.2 Angstrom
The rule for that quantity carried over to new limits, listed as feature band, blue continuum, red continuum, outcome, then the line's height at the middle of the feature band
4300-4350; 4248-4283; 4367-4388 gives 3.0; 11.3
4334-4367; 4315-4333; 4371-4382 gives -1.6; 11.9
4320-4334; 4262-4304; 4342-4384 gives 0.5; 11.5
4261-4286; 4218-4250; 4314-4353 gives -0.4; 10.7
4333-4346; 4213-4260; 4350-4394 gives -0.6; 11.7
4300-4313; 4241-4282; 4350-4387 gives 4.3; 11.4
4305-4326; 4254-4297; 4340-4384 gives 2.8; 11.4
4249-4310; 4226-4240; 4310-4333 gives 1.6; 10.2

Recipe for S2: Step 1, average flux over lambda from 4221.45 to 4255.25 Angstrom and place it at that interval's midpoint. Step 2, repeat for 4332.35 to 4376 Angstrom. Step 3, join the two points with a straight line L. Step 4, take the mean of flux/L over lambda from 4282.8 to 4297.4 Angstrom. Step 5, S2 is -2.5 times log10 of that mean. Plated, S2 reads 0.097 mag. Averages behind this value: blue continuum 10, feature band 10.2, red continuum 12.5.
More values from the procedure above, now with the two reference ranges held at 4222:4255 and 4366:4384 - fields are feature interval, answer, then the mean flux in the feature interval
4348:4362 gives -0.058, 12.6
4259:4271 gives -0.076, 11.2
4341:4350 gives -0.063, 12.4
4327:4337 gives -0.001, 11.5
